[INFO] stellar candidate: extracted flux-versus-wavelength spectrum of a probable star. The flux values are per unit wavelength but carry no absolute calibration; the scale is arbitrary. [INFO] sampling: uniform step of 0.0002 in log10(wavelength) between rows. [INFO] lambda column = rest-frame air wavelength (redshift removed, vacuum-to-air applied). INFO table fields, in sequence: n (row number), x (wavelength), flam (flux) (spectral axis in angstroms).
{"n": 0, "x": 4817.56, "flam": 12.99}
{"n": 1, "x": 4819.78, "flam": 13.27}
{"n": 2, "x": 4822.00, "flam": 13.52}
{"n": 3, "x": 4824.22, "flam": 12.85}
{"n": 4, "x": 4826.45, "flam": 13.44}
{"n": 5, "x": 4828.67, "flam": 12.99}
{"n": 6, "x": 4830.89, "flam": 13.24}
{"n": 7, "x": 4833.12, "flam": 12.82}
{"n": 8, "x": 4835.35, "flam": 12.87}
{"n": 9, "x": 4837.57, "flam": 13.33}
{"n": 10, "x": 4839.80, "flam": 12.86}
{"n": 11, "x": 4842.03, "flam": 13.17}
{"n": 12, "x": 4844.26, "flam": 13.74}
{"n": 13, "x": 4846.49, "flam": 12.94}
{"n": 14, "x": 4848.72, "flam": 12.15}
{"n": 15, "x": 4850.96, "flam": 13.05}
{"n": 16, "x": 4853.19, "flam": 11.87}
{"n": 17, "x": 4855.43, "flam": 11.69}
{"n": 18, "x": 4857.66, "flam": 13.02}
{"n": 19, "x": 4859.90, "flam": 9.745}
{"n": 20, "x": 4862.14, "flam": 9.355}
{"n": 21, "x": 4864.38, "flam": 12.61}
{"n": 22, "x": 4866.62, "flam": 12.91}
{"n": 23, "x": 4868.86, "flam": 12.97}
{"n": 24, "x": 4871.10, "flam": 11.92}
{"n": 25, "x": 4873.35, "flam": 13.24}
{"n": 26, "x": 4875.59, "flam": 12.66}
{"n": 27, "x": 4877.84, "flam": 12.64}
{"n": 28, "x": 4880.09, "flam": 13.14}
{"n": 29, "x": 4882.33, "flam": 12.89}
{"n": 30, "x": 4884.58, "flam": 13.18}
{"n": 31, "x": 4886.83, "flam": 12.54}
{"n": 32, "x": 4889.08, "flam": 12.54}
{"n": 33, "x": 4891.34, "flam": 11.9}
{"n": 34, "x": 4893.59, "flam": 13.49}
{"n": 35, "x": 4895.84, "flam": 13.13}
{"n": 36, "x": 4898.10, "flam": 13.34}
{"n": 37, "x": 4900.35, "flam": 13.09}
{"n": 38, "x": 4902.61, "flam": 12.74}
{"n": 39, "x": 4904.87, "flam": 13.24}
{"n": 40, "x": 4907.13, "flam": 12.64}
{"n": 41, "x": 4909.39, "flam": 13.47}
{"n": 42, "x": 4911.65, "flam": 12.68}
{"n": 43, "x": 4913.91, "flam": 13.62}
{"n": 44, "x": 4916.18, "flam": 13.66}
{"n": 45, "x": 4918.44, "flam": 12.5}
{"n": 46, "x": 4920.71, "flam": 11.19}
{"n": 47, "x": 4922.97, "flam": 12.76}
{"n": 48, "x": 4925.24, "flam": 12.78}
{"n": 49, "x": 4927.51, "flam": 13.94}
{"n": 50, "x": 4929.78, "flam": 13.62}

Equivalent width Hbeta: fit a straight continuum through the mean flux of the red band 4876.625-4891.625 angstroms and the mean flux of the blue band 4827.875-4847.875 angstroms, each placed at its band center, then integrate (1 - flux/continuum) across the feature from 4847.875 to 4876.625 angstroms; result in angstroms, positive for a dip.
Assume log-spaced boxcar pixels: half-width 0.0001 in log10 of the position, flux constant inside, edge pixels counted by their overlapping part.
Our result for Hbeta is 1.8 angstroms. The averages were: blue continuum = 13.1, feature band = 12.1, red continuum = 12.7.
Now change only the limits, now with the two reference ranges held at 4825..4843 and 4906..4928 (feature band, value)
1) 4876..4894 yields 0.3 angstroms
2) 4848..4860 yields 0.9 angstroms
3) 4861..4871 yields 0.8 angstroms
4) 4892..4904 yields -0.2 angstroms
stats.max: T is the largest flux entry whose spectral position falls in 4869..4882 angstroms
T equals 13.24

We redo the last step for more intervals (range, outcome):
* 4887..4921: 13.66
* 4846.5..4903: 13.49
